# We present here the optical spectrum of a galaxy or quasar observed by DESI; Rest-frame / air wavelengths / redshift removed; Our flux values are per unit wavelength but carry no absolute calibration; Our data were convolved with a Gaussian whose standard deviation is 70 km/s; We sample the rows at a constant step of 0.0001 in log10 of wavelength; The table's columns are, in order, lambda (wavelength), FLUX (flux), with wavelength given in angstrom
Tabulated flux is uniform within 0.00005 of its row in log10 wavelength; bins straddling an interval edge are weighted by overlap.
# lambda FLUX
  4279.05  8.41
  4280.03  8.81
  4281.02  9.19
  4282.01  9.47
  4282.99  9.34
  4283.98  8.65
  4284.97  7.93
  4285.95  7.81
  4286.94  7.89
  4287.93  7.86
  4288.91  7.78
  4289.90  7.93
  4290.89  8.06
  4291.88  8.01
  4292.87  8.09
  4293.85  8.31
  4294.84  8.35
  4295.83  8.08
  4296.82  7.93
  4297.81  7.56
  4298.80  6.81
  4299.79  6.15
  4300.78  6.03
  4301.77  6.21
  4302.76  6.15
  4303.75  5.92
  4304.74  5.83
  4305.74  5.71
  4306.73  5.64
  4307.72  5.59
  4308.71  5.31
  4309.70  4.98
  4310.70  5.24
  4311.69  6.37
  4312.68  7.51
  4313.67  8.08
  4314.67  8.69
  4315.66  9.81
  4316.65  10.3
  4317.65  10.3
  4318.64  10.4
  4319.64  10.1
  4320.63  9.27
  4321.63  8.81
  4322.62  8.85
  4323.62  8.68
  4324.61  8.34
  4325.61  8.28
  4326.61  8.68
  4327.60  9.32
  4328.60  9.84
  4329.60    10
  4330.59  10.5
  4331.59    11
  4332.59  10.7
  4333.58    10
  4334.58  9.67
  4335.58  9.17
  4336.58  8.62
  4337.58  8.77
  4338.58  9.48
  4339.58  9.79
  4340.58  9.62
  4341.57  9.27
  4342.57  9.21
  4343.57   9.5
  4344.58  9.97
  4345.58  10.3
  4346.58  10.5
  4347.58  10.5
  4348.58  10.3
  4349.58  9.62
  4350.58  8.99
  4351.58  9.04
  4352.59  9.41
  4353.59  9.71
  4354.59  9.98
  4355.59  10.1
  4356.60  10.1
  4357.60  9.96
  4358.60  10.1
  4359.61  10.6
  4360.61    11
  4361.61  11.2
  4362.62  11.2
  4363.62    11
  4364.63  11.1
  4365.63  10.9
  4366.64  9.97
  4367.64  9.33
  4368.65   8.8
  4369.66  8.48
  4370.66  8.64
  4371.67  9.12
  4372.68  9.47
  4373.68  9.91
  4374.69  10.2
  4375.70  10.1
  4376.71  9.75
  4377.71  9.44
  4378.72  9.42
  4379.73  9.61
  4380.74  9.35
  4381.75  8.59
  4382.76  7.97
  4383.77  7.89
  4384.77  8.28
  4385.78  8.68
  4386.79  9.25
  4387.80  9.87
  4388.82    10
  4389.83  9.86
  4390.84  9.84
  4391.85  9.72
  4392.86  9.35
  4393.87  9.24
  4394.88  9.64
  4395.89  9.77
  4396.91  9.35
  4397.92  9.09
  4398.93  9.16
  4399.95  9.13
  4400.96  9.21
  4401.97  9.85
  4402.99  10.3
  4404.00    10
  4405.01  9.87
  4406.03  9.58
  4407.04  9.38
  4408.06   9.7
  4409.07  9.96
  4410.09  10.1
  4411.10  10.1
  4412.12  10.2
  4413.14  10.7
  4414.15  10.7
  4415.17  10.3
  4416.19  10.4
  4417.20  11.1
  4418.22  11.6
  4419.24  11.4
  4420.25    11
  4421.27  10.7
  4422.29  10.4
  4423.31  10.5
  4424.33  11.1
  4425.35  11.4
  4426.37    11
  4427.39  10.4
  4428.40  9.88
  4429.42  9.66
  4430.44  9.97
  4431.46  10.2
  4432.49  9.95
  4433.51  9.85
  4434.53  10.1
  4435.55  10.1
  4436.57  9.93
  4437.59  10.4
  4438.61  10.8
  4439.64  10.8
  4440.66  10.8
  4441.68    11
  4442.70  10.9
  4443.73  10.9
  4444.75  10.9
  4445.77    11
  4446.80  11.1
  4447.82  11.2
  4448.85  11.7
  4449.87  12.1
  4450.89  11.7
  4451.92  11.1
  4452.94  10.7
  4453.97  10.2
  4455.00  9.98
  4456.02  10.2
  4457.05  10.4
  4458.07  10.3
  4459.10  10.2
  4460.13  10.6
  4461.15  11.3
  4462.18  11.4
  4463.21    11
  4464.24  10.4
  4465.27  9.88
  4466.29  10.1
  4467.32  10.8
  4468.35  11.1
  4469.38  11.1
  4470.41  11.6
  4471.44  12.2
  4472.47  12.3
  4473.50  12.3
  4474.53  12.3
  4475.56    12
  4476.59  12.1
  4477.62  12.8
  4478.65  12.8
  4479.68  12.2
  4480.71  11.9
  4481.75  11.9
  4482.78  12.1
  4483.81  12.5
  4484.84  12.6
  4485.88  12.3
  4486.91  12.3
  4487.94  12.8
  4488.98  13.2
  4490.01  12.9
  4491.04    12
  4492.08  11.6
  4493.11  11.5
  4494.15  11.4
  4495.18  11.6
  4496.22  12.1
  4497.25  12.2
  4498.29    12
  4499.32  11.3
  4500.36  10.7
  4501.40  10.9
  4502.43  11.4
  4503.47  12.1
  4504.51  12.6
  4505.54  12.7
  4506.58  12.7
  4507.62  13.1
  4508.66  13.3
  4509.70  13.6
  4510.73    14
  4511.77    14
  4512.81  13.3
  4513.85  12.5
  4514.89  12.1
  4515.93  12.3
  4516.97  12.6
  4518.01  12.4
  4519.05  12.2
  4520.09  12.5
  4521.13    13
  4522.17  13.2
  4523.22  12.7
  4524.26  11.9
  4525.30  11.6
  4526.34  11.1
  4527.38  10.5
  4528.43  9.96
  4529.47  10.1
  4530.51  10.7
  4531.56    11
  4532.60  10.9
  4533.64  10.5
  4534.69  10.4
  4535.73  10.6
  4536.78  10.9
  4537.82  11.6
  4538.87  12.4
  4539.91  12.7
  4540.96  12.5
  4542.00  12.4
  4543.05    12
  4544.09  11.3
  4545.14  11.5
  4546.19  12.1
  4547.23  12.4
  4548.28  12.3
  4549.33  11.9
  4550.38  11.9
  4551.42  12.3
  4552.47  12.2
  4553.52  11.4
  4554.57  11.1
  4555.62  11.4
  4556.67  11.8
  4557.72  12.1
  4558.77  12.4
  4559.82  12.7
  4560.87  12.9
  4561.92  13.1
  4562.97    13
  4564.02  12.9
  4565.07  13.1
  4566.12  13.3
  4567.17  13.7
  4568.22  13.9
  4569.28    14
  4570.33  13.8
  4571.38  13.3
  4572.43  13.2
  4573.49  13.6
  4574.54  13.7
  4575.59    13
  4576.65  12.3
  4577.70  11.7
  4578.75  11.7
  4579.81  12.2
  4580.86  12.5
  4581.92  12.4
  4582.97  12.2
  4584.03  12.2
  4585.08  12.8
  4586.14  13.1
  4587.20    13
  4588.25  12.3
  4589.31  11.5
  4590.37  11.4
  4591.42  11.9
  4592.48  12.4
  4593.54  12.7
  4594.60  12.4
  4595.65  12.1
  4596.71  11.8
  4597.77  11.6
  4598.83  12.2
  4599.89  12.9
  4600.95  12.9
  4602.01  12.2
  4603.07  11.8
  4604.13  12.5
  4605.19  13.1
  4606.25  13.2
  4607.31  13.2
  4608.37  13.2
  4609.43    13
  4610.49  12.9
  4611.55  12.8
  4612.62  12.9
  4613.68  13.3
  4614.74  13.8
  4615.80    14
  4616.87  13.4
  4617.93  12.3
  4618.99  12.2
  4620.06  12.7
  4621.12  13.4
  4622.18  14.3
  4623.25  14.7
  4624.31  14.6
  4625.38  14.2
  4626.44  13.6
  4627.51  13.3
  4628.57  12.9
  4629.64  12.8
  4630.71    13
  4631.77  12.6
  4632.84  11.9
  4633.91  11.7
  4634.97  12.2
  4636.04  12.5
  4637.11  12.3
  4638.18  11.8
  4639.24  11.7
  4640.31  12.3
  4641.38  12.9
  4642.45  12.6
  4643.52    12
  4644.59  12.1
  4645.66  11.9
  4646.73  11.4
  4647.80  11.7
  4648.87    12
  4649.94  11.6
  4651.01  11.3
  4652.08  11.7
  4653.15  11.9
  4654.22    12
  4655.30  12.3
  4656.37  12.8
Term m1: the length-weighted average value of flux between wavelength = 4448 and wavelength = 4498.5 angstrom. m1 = 11.6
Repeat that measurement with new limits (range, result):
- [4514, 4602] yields 12.2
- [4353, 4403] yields 9.64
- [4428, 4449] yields 10.5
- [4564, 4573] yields 13.5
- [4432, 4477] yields 10.9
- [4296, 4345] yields 8.32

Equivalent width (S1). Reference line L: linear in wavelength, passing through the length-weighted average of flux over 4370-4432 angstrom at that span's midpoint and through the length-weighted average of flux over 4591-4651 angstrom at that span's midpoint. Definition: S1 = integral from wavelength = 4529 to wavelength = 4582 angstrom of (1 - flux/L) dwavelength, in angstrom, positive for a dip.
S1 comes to -1.7 angstrom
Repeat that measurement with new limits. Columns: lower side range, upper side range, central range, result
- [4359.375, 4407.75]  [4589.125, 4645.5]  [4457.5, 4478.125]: -1.1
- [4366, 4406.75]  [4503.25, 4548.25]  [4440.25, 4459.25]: -0.5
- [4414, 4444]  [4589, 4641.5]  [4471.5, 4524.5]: -4.6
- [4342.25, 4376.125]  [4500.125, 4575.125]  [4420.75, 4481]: 1.1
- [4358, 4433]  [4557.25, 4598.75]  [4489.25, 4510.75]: -1.2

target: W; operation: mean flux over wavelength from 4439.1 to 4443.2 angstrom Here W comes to 10.9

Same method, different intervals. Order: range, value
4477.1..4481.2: 12.4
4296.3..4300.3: 7.11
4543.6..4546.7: 11.6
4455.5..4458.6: 10.3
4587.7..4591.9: 11.8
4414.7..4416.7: 10.4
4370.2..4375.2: 9.47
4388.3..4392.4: 9.84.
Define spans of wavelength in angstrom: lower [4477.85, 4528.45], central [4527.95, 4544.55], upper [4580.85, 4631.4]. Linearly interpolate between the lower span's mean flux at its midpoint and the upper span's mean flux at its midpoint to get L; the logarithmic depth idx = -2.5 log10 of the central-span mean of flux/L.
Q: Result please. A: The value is 0.11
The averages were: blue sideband 12.3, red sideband 12.8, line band 11.3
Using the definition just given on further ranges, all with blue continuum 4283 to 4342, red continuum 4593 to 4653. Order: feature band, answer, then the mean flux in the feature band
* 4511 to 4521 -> -0.14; 12.7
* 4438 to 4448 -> -0.09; 10.9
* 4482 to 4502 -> -0.12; 12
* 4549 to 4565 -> -0.05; 12.2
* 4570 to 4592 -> -0.05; 12.6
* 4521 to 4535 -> 0.01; 11.2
